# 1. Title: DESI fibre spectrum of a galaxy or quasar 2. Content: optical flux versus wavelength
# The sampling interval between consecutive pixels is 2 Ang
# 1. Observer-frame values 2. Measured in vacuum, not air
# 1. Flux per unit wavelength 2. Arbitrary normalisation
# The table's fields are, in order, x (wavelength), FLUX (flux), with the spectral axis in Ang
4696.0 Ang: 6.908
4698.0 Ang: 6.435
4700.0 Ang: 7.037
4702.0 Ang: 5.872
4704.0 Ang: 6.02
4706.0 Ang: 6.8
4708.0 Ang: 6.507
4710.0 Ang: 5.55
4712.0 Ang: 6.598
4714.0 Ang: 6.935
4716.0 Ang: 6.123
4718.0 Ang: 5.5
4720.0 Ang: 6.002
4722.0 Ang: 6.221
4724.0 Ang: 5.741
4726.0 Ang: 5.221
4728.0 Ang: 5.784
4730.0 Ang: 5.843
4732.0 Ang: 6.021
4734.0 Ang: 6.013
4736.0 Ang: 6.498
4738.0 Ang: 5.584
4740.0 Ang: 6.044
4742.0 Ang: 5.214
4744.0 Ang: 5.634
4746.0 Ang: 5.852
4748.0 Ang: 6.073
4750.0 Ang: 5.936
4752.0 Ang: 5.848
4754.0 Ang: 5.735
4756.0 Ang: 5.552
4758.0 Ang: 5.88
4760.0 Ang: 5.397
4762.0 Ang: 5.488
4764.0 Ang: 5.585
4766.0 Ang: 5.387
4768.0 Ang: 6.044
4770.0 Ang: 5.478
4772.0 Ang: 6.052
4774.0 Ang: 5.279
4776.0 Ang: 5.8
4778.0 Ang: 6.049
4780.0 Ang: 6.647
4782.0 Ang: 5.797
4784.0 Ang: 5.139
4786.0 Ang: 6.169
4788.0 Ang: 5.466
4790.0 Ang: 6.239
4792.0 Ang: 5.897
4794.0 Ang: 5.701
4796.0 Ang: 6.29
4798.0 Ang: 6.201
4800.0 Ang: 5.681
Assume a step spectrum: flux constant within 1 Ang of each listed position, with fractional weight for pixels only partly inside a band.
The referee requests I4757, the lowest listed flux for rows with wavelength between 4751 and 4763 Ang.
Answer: 5.397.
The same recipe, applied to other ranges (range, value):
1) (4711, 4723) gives 5.5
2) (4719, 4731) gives 5.221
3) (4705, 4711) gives 5.55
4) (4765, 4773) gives 5.387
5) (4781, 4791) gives 5.139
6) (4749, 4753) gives 5.848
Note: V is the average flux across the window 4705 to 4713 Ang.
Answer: 6.36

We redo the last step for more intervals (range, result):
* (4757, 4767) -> 5.55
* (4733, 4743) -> 5.87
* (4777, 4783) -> 6.16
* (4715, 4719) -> 5.81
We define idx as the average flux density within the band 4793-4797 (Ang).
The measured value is 6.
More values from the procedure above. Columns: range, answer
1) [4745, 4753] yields 5.93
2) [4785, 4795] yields 5.89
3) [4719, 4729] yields 5.79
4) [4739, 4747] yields 5.69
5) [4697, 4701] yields 6.74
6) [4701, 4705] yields 5.95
